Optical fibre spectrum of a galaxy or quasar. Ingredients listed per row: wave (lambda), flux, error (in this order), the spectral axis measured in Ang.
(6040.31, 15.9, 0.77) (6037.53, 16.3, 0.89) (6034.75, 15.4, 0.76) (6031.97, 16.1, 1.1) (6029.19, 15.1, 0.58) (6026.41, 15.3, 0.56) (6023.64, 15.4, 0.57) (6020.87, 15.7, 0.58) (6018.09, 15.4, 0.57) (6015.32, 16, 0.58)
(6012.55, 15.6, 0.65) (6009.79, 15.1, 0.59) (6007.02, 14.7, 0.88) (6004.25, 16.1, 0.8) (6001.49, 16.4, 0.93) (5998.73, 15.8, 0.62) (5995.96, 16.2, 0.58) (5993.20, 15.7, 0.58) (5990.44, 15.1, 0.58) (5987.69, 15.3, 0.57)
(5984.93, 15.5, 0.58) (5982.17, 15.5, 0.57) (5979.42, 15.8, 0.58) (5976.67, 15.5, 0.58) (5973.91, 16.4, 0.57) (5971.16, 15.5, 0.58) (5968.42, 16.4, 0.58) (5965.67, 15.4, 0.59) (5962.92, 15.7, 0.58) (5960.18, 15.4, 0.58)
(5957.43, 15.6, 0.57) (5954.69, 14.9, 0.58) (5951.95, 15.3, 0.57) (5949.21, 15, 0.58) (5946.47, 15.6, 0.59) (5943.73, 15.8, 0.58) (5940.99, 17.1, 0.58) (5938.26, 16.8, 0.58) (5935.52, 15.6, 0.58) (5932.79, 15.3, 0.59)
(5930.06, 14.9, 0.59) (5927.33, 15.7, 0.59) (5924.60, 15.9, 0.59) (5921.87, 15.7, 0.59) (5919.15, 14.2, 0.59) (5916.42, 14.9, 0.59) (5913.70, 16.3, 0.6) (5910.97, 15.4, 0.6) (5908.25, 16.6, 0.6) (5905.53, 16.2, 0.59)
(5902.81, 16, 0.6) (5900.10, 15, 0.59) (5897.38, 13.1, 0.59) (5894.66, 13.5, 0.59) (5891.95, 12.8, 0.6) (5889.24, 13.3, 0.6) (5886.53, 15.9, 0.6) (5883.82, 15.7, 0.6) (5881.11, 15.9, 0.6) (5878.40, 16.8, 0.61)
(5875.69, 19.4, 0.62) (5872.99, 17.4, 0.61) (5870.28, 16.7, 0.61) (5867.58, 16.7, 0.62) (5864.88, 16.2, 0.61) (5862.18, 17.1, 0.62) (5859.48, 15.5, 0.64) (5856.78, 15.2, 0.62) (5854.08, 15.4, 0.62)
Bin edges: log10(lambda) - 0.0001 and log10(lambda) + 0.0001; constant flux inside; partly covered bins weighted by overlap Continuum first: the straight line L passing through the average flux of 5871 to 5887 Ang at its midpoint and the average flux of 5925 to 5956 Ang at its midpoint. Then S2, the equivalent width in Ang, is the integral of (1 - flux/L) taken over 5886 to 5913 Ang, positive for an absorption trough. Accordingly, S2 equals 2.8 Ang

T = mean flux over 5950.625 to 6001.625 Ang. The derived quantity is 15.6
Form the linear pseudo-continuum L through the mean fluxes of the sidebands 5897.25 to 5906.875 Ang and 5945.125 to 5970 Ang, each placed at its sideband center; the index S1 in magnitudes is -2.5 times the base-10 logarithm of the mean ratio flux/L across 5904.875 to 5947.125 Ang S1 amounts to -0.02 mag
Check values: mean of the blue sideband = 15.3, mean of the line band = 15.7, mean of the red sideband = 15.5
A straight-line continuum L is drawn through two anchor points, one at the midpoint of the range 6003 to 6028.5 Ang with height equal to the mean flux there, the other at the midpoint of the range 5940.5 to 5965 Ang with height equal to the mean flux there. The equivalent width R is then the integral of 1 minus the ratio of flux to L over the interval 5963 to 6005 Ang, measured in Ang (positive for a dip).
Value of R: -0.72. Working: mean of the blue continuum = 15.5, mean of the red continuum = 15.5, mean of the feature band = 15.8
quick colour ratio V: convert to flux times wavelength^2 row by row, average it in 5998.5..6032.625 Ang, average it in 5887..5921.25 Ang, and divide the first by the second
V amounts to 1.09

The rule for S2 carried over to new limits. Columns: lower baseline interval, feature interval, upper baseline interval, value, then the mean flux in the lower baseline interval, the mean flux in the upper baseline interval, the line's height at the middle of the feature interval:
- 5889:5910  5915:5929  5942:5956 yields -0.3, 14.7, 15.4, 15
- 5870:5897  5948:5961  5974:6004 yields 0.4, 15.6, 15.7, 15.7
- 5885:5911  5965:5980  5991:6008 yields -0.3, 14.8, 15.8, 15.5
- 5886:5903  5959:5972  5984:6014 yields -0.5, 14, 15.6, 15.1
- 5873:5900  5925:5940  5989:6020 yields -0.3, 15.3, 15.6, 15.4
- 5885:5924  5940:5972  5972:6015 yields -0.6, 14.9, 15.7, 15.4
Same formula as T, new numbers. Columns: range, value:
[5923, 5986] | 15.7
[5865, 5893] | 16.1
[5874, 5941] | 15.5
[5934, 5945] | 16.3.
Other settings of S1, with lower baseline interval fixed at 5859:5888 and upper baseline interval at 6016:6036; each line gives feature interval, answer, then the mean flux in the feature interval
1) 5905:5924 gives 0.05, 15.6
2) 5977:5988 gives 0.02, 15.5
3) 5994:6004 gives -0.03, 16.1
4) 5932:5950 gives 0.02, 15.9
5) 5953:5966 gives 0.04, 15.4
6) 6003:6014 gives 0.02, 15.4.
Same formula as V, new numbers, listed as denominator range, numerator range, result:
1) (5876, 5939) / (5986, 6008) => 1.05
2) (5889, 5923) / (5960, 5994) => 1.08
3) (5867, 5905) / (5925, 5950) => 1.03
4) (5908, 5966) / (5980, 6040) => 1.03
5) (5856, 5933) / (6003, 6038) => 1.04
